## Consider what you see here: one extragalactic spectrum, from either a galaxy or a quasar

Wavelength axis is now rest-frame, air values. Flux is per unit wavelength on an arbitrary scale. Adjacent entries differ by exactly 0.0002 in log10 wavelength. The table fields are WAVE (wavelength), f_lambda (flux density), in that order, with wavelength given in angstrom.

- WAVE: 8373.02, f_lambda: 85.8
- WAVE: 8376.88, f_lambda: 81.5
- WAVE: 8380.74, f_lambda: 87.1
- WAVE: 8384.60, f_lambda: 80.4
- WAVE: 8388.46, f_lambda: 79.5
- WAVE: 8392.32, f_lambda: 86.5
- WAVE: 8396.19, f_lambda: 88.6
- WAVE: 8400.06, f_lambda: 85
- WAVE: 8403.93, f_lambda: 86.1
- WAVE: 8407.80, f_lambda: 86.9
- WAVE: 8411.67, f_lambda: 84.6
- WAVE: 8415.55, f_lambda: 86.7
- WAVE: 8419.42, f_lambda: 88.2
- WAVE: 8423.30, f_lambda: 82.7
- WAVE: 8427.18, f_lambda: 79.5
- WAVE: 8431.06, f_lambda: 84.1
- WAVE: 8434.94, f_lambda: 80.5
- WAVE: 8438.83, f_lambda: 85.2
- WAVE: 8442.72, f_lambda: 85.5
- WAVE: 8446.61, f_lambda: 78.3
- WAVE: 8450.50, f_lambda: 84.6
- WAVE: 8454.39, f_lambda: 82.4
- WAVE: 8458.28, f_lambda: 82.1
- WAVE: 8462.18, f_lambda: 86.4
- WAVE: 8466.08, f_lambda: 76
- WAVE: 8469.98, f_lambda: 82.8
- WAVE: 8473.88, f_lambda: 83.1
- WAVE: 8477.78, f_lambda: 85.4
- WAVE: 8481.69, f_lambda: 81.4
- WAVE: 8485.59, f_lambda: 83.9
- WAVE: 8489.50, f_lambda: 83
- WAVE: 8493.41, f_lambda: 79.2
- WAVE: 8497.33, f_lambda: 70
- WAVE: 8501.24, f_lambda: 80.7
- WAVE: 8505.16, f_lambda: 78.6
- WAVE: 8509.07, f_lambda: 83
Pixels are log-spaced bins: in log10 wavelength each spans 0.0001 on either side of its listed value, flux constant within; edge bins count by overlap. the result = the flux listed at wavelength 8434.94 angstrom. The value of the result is 80.5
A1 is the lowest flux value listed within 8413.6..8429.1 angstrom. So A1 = 79.5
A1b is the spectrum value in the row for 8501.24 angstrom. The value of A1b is 80.7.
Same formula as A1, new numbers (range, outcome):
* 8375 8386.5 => 80.4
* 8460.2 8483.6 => 76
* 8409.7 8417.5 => 84.6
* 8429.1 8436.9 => 80.5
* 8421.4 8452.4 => 78.3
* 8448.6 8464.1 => 82.1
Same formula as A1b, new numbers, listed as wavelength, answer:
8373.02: 85.8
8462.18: 86.4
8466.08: 76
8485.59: 83.9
